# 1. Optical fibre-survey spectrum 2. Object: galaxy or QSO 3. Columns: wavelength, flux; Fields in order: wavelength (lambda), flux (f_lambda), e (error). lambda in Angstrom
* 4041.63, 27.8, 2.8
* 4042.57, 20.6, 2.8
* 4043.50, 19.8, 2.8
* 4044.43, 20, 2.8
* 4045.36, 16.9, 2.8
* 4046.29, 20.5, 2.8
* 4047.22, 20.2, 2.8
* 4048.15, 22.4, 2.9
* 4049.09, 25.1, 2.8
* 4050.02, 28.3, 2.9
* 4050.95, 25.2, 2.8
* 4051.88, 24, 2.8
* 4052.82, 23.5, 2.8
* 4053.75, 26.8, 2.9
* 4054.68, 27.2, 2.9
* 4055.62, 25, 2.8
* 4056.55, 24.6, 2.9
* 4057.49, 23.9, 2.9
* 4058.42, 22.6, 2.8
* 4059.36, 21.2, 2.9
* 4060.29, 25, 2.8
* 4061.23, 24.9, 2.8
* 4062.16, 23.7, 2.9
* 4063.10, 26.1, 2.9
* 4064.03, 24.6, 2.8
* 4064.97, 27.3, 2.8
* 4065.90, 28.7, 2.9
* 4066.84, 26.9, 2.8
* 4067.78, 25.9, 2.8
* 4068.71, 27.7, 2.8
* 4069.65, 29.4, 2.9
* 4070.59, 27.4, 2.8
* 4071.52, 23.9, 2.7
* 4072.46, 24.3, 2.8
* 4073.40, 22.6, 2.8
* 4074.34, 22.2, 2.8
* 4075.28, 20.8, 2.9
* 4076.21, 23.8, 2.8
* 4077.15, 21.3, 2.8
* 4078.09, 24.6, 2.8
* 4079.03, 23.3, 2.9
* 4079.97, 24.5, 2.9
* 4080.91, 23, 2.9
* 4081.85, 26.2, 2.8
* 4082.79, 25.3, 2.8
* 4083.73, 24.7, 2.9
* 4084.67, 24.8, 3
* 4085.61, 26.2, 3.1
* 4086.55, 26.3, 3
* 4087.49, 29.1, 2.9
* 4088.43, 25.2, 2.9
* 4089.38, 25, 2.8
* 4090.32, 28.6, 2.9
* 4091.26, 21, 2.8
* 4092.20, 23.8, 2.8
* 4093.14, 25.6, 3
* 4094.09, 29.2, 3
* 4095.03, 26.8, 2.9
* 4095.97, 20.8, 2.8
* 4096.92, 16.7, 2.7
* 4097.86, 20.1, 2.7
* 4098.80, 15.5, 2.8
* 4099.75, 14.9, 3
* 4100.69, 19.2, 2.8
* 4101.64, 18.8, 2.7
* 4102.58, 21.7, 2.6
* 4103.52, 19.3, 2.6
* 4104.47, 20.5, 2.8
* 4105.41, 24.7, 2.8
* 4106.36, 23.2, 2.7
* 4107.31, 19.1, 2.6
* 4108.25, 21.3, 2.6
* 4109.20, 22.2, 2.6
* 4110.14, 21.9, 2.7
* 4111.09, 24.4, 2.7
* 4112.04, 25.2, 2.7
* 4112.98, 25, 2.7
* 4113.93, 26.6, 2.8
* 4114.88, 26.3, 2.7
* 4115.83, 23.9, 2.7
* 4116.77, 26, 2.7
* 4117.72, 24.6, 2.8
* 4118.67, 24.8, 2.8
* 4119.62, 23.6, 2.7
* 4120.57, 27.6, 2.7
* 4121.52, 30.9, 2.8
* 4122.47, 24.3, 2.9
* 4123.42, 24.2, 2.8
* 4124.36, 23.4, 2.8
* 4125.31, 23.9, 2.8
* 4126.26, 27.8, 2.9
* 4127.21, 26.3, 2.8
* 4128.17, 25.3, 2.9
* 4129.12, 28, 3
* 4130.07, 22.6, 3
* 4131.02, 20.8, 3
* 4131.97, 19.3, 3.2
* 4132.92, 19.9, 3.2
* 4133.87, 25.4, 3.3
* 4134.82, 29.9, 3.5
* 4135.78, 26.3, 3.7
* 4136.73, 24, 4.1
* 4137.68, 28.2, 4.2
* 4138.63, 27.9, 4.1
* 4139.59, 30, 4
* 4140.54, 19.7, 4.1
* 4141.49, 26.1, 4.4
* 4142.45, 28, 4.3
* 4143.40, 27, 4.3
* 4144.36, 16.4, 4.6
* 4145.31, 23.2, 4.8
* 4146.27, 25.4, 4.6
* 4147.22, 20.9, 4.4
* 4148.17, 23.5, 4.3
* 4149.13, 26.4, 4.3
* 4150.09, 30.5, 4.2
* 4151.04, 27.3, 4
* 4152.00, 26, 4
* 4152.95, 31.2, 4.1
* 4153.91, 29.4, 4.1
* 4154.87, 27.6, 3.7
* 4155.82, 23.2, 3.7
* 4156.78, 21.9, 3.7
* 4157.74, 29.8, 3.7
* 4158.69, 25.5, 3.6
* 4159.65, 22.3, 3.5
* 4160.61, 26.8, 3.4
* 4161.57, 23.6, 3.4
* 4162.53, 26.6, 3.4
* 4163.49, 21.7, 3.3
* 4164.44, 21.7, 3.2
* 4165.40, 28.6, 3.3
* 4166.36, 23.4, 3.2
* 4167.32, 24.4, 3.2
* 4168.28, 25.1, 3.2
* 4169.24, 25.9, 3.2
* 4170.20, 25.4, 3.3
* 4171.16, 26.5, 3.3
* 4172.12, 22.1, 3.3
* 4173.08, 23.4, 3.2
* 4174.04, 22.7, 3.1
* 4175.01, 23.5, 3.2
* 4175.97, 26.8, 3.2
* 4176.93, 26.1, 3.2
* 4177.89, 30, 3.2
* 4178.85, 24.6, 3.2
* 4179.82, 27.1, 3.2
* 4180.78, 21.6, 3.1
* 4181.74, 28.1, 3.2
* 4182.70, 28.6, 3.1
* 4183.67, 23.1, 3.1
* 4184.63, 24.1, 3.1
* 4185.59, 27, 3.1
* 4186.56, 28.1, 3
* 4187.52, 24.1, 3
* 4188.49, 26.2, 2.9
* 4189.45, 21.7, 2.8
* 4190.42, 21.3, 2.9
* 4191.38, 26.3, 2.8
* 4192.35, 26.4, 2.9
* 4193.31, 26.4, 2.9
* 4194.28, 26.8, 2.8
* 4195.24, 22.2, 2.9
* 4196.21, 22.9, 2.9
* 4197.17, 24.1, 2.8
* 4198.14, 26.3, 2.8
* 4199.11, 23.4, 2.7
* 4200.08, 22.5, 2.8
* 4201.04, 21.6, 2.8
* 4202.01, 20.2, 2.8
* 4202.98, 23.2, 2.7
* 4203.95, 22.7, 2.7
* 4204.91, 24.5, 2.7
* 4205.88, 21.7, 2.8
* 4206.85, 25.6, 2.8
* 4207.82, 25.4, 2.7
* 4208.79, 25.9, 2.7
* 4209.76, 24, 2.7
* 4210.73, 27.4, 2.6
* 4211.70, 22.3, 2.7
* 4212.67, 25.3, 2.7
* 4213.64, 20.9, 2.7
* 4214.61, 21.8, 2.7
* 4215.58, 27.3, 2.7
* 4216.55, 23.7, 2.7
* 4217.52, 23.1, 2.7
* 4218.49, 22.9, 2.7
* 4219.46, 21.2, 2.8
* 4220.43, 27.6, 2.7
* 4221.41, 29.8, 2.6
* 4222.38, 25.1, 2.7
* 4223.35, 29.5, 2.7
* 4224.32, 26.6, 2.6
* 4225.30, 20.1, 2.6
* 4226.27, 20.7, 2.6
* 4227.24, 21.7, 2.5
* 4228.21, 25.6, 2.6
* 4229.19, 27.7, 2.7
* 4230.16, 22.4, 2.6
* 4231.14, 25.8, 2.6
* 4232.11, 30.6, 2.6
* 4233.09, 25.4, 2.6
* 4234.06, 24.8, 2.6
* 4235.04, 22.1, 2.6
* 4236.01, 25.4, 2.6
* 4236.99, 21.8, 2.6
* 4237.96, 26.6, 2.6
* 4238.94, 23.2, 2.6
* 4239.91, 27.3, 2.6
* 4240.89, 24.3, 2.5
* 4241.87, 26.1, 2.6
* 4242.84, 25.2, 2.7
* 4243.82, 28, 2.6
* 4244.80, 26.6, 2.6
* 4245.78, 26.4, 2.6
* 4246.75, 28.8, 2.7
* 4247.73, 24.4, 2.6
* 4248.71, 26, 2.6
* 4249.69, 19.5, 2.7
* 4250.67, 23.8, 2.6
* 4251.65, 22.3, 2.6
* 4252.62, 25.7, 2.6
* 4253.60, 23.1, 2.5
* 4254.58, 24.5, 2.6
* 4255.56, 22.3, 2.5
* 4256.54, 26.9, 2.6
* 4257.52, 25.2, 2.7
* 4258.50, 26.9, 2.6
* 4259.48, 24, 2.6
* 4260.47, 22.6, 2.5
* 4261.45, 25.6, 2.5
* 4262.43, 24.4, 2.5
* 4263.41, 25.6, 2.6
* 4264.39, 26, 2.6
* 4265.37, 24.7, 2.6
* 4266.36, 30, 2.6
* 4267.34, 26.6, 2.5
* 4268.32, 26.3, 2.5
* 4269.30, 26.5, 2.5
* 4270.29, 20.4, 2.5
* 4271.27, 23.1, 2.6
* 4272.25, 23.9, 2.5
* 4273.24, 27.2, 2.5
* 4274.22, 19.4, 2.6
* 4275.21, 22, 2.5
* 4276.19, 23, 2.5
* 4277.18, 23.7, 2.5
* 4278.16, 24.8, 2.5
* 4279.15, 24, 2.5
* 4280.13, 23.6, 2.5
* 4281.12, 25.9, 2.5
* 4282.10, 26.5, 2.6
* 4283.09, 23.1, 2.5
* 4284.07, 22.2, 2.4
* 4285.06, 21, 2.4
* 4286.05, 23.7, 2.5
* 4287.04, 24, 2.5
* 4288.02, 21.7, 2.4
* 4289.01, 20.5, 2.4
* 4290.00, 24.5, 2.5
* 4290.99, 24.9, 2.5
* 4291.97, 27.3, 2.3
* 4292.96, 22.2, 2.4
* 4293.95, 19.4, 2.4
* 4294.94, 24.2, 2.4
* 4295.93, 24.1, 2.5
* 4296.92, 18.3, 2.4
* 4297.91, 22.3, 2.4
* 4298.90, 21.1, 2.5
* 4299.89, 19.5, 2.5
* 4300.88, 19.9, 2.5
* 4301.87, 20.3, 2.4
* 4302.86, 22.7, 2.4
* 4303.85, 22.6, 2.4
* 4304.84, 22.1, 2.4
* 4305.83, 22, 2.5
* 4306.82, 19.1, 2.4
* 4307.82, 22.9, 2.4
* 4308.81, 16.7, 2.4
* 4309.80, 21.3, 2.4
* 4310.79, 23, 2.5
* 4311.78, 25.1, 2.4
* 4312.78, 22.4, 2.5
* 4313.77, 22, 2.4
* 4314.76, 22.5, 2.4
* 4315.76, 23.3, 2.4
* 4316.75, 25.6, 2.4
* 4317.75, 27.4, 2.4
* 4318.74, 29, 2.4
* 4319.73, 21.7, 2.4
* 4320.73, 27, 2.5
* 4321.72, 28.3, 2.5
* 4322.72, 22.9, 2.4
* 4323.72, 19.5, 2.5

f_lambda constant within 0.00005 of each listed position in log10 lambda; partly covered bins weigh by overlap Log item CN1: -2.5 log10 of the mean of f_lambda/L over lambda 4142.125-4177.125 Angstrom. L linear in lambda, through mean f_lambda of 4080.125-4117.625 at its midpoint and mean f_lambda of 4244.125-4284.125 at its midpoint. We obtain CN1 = -0.06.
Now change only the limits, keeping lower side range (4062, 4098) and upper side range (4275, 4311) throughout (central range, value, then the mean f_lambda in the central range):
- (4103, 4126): 0.02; 24.1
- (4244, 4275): -0.09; 24.8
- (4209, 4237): -0.06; 24.6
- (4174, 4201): -0.06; 25.1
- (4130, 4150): -0.01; 24.5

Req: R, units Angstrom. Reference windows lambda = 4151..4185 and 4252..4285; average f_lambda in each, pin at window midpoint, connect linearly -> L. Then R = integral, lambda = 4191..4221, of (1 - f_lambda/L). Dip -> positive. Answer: 1.2 Angstrom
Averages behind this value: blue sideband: 25.4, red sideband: 24.5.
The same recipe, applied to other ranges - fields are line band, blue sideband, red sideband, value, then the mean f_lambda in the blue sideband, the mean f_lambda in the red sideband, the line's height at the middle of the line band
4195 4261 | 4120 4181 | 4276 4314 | -2.0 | 25.2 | 22.5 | 23.8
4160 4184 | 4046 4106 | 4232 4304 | -1.1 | 23.9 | 24.1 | 24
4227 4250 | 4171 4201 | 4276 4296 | -1.1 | 24.9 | 23.5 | 24.2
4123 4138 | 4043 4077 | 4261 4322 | -0.4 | 24.2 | 23.4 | 24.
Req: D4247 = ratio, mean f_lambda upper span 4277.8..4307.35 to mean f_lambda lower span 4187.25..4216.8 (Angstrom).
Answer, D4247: 0.94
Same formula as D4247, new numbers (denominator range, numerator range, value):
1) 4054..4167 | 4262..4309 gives 0.95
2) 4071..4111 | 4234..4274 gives 1.09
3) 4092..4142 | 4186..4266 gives 1.04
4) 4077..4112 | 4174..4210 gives 1.07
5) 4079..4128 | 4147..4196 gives 1.07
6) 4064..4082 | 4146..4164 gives 1.04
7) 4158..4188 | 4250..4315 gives 0.93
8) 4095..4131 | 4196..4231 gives 1.04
